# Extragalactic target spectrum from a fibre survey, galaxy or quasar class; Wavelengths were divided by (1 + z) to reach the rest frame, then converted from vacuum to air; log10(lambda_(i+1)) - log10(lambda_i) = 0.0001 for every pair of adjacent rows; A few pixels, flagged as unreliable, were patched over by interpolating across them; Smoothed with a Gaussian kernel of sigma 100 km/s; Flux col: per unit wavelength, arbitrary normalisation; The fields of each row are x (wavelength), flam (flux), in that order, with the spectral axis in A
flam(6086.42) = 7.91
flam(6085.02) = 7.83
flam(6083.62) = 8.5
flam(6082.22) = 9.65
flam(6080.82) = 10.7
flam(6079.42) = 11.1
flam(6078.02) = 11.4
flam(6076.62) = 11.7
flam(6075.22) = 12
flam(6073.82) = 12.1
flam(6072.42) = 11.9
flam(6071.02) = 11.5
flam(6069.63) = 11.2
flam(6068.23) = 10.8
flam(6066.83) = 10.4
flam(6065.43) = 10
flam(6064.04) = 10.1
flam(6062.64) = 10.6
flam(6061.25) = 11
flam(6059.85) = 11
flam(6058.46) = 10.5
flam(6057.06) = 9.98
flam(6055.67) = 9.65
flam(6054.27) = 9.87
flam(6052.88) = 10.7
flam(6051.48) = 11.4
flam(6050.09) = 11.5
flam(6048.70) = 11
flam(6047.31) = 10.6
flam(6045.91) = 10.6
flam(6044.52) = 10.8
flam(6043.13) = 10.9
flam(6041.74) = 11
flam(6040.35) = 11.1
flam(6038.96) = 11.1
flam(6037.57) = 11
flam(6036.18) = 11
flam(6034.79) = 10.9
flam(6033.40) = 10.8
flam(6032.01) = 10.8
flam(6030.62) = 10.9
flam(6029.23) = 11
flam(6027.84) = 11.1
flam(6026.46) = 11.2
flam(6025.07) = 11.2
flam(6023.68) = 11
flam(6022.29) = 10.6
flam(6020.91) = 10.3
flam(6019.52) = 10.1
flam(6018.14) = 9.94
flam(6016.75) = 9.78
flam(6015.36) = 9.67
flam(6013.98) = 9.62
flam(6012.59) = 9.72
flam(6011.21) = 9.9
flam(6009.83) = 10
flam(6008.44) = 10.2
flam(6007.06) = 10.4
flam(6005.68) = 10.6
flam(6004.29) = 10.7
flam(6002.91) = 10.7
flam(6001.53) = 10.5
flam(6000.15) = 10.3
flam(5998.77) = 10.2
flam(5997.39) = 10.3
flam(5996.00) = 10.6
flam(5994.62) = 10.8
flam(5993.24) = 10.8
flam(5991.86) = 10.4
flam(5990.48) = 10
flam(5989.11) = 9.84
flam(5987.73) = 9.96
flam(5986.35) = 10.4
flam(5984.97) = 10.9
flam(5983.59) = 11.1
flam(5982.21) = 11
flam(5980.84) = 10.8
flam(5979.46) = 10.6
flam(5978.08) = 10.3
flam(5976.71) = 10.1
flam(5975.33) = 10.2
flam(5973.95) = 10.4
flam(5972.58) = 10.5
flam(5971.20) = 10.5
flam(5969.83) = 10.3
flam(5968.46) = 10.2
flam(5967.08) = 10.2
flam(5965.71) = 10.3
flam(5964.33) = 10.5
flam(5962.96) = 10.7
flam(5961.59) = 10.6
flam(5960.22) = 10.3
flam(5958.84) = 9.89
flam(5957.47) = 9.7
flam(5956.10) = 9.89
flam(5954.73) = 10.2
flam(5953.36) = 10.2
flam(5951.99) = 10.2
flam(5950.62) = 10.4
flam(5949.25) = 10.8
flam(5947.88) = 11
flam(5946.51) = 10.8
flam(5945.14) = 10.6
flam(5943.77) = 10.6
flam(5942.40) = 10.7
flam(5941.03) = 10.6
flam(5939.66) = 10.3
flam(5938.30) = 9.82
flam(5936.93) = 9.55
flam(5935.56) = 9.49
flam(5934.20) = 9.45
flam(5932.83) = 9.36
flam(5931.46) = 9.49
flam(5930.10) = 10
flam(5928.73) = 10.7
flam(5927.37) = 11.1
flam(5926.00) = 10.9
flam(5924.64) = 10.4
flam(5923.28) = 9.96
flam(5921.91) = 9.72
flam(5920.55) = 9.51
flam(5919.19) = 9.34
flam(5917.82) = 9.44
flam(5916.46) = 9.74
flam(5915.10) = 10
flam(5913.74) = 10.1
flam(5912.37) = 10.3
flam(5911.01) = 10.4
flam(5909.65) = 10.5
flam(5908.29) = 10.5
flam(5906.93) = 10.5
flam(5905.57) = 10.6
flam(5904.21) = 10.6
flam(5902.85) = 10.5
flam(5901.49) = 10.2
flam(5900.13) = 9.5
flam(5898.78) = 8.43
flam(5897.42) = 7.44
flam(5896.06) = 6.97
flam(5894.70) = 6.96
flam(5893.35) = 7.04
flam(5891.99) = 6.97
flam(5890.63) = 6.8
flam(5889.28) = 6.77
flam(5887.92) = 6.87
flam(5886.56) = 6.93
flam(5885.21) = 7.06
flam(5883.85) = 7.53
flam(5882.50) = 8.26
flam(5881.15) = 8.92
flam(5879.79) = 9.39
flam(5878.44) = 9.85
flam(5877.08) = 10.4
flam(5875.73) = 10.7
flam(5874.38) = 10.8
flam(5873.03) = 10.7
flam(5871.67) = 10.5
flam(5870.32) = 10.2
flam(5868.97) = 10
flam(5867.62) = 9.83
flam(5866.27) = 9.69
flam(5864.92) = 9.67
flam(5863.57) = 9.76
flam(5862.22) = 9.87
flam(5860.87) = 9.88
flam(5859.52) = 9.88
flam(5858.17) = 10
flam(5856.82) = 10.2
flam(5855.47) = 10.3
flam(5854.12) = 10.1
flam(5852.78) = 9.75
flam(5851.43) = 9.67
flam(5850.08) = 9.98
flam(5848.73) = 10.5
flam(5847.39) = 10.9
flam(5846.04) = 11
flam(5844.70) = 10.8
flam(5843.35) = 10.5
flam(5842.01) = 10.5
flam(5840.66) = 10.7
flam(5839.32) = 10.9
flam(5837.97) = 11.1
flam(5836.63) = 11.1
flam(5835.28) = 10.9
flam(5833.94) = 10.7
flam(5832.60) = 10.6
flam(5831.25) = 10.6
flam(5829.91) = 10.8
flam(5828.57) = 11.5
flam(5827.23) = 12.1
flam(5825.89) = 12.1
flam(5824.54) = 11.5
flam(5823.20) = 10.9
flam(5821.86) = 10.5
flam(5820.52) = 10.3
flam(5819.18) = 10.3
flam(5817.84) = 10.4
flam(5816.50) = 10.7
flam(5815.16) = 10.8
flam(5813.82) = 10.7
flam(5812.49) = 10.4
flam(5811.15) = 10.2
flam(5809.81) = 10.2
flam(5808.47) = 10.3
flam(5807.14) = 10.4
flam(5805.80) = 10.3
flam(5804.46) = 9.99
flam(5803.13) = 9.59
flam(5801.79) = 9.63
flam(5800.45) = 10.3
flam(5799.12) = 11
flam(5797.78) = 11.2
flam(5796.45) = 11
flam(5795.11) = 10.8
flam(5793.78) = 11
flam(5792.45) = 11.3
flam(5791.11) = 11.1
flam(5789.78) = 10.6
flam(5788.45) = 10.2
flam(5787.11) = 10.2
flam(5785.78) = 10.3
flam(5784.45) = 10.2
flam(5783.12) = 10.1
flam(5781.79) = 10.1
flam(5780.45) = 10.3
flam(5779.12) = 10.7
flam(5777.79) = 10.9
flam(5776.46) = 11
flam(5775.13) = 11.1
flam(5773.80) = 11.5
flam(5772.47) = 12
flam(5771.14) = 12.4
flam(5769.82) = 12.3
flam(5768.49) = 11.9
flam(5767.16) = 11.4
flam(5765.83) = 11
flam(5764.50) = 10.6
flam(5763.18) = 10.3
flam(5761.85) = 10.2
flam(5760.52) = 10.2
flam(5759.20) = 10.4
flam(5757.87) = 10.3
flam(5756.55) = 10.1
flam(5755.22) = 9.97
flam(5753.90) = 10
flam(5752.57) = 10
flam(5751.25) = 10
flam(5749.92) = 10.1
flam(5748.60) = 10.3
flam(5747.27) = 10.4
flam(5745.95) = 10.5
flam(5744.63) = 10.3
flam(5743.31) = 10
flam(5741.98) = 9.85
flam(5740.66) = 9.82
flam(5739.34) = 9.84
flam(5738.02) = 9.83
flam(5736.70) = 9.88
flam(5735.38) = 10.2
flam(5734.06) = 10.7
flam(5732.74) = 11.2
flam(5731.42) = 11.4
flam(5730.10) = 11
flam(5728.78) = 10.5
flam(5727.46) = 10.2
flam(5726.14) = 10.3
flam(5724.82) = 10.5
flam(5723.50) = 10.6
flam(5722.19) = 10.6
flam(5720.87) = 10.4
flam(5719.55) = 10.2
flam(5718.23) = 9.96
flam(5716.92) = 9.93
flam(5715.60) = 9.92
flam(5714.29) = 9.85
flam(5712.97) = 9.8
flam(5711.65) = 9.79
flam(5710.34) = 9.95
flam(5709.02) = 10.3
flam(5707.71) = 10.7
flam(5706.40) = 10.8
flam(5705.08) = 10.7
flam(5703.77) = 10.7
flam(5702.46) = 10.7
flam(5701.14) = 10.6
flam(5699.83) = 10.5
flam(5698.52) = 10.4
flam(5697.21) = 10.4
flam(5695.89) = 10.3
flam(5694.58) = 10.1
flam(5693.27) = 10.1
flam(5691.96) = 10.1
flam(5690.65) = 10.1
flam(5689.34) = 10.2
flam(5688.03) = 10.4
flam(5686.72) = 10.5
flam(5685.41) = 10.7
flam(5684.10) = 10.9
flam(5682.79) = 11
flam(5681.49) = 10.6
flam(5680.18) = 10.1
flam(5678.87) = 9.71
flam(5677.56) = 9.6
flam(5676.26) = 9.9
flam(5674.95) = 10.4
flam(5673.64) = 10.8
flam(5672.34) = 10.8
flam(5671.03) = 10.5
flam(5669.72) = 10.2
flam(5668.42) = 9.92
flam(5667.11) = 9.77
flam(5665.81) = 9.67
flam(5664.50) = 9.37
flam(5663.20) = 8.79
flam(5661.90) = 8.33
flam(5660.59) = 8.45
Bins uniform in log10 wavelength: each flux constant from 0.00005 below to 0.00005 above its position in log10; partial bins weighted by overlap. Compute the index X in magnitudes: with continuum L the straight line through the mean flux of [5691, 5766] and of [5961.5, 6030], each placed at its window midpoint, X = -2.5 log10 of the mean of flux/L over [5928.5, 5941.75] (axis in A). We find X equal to 0.06 mag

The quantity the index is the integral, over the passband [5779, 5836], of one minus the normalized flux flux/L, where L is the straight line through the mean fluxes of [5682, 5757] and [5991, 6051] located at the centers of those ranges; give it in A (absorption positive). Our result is -1.2 A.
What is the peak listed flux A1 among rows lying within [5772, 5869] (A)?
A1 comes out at 12.1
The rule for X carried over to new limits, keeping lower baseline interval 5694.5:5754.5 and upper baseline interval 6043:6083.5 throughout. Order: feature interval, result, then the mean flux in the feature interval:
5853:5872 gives 0.06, 9.98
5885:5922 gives 0.18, 8.93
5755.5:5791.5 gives -0.04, 10.8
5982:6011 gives 0.03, 10.4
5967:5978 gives 0.04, 10.3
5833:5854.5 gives -0.01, 10.6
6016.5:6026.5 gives 0.03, 10.5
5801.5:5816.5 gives 0.02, 10.3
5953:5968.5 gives 0.05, 10.2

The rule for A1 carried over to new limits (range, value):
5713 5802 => 12.4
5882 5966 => 11.1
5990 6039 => 11.2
